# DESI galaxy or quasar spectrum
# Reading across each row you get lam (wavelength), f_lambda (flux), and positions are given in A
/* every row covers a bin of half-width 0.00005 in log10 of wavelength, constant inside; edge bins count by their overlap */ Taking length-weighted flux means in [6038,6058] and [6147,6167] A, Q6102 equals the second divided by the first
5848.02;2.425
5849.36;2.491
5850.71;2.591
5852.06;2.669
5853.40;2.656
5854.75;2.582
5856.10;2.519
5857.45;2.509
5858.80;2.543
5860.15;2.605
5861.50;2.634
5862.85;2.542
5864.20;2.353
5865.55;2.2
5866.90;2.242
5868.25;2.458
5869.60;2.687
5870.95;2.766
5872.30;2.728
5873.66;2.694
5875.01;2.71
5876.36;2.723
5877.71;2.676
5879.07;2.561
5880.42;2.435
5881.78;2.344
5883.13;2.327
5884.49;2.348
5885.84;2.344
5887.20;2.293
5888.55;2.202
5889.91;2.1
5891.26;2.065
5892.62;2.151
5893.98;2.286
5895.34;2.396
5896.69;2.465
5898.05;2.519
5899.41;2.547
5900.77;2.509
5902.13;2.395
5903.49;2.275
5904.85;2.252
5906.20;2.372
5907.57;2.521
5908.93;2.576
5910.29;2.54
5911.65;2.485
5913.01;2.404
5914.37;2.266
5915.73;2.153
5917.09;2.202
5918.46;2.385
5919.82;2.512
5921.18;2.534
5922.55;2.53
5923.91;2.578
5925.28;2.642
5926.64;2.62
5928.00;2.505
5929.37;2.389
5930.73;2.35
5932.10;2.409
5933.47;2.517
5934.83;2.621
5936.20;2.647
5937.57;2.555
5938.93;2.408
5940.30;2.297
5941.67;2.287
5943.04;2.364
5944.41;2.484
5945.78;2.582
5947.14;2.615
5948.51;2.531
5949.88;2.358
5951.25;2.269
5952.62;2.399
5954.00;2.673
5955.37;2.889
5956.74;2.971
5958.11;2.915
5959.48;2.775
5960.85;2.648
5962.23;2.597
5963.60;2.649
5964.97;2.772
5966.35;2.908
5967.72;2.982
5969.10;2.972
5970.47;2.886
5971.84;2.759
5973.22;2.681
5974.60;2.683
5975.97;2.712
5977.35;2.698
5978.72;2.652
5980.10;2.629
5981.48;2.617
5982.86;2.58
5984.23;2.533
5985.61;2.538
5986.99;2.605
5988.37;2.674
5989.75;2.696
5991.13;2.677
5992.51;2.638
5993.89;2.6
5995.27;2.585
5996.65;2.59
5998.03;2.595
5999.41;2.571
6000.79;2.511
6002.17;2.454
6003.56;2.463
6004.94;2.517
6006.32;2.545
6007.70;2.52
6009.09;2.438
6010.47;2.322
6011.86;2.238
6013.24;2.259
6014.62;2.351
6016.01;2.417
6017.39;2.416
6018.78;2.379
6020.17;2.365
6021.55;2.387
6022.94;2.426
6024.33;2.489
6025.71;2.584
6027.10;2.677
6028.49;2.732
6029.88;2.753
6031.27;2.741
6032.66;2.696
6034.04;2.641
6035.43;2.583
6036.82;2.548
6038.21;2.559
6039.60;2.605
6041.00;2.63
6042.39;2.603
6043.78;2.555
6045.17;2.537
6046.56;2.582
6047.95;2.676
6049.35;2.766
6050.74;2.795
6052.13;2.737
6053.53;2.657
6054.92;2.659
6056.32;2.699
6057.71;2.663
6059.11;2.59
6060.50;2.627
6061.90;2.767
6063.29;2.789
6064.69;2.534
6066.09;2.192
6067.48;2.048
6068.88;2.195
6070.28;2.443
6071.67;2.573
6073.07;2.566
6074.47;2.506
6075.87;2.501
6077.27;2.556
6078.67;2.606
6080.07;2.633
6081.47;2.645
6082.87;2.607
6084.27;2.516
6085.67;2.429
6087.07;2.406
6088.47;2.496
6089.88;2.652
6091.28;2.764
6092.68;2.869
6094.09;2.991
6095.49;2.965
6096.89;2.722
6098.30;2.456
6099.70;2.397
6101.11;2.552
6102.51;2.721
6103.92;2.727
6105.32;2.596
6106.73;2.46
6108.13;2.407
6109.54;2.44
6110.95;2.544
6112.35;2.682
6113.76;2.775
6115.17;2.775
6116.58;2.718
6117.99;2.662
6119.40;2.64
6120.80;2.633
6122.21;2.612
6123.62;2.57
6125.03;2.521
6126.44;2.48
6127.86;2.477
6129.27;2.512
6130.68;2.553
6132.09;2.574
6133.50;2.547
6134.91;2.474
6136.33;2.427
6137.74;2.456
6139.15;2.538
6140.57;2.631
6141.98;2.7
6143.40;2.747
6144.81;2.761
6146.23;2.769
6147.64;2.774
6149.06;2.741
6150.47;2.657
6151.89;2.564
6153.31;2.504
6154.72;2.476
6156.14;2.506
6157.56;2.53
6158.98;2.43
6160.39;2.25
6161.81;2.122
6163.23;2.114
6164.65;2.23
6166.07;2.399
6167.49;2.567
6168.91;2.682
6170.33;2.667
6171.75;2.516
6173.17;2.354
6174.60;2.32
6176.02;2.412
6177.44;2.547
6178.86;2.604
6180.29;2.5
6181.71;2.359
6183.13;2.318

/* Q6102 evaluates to 0.9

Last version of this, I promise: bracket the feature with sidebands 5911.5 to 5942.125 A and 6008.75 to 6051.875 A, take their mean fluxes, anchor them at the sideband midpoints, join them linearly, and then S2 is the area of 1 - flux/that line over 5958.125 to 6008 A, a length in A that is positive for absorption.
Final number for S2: -3.1 A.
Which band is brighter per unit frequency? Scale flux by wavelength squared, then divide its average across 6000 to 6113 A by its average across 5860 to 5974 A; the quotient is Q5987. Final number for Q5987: 1.07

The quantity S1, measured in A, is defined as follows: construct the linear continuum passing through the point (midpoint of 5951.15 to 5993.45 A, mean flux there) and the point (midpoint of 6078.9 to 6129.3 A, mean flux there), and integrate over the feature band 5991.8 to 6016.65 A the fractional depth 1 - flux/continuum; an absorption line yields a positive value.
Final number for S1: 1.9 A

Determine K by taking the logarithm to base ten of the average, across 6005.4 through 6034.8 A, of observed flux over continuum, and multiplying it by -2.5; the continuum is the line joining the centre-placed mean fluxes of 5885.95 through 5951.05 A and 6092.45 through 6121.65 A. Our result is 0.02 mag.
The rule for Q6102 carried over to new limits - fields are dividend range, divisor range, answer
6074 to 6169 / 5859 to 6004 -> 1.02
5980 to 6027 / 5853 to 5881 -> 0.98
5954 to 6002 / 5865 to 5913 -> 1.11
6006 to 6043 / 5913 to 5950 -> 1.02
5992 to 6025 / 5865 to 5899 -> 1.01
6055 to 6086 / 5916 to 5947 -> 1.03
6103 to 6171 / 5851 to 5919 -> 1.05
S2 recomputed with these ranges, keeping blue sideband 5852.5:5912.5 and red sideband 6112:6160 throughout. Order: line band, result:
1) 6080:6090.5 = 0.1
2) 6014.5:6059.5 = -0.9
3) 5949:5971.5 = -2.0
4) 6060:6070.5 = 0.5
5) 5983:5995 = -0.5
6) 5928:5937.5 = 0.0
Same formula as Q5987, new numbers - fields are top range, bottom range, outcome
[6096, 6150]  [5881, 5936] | 1.16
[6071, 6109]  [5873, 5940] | 1.14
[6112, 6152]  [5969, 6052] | 1.06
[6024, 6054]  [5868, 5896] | 1.14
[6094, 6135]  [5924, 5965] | 1.08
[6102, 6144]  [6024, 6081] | 1.02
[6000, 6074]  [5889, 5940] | 1.09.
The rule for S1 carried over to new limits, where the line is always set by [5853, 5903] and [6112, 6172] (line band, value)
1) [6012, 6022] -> 0.6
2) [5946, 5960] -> -0.8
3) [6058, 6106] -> -0.8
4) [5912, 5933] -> 0.4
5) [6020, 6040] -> -0.6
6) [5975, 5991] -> -0.9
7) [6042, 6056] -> -0.8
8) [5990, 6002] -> -0.4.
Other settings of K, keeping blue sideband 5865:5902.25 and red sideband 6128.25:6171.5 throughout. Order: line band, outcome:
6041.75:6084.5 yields -0.03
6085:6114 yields -0.05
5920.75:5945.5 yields -0.01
